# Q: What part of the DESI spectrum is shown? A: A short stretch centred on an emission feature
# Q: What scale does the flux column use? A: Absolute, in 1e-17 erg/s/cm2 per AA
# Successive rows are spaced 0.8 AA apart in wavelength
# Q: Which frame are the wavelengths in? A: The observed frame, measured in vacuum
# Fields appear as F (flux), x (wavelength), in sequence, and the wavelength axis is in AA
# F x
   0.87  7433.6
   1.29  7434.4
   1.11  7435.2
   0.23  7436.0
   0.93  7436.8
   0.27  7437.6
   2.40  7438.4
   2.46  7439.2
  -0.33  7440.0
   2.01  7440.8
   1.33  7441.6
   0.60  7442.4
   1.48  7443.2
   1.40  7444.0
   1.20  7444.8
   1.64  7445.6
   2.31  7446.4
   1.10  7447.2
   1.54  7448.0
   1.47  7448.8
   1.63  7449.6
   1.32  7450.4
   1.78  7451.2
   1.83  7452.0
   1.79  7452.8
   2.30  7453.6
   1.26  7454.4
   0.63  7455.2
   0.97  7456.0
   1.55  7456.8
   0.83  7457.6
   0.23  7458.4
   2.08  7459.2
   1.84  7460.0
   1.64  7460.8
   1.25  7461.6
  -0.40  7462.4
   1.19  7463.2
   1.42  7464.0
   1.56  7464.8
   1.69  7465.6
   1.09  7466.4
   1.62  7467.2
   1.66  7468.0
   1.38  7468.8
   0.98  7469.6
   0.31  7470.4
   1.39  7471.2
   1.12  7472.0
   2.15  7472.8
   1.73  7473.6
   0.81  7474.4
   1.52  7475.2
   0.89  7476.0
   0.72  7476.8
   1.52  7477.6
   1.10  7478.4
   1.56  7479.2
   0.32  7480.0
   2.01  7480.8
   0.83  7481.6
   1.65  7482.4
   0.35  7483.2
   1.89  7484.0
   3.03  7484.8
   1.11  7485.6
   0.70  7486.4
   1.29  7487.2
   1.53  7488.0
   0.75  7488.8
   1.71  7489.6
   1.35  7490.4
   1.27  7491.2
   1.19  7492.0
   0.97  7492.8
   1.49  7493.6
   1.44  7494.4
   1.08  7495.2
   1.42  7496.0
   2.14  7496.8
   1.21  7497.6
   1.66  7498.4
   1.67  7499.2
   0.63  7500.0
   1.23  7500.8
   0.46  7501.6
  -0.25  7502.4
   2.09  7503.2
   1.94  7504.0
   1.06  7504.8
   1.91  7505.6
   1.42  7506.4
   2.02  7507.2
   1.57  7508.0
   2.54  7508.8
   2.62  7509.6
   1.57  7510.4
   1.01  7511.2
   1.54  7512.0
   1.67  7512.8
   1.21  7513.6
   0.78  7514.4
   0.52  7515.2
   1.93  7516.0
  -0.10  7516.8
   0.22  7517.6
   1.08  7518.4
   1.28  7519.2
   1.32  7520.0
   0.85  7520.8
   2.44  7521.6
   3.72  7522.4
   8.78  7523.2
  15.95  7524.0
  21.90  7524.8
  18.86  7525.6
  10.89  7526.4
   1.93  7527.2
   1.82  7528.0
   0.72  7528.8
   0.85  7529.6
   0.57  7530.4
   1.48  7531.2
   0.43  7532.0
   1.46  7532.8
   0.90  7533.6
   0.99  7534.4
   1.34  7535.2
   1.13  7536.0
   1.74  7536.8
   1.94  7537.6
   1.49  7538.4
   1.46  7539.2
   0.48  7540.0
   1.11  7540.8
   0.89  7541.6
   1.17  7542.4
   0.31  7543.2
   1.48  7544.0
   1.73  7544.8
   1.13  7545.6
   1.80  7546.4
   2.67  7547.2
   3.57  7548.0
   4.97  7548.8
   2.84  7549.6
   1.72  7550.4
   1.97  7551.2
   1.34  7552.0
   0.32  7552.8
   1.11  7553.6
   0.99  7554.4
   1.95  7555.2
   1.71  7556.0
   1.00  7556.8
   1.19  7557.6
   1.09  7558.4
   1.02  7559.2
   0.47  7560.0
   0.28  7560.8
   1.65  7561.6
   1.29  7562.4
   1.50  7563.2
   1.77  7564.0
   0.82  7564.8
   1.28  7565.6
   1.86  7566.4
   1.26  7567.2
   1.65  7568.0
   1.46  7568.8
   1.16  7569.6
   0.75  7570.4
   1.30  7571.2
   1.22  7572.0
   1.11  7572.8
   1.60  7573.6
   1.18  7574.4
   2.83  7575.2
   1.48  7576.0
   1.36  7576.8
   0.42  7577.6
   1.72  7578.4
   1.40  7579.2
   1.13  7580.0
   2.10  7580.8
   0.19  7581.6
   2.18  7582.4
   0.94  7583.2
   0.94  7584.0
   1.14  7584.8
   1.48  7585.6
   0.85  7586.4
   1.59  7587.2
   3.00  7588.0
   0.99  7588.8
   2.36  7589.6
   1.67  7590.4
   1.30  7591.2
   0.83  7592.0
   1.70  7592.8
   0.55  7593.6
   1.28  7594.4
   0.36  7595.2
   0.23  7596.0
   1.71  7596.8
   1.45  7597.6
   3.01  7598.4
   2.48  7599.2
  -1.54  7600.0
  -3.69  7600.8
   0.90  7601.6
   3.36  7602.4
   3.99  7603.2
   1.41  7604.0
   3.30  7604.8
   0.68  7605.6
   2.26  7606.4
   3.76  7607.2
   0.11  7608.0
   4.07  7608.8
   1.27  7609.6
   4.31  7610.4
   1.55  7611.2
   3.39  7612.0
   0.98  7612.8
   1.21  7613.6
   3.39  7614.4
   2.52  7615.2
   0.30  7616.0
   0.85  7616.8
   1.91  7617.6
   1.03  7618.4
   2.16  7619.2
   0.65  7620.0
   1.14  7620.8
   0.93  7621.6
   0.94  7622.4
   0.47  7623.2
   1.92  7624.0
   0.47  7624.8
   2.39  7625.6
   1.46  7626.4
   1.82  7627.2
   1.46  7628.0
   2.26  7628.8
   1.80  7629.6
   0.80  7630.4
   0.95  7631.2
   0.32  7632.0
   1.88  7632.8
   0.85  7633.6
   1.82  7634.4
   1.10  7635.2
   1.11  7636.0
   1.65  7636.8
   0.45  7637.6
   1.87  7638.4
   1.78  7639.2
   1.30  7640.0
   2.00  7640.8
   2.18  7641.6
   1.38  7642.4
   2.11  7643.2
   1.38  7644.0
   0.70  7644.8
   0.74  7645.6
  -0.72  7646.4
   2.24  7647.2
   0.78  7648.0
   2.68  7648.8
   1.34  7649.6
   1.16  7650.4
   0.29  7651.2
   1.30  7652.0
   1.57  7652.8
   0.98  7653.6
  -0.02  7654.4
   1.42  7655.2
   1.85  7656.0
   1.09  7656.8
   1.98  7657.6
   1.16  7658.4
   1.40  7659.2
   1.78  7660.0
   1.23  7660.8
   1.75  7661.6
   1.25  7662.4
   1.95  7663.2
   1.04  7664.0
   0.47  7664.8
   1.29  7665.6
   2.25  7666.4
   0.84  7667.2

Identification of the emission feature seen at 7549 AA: [N II] 6583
